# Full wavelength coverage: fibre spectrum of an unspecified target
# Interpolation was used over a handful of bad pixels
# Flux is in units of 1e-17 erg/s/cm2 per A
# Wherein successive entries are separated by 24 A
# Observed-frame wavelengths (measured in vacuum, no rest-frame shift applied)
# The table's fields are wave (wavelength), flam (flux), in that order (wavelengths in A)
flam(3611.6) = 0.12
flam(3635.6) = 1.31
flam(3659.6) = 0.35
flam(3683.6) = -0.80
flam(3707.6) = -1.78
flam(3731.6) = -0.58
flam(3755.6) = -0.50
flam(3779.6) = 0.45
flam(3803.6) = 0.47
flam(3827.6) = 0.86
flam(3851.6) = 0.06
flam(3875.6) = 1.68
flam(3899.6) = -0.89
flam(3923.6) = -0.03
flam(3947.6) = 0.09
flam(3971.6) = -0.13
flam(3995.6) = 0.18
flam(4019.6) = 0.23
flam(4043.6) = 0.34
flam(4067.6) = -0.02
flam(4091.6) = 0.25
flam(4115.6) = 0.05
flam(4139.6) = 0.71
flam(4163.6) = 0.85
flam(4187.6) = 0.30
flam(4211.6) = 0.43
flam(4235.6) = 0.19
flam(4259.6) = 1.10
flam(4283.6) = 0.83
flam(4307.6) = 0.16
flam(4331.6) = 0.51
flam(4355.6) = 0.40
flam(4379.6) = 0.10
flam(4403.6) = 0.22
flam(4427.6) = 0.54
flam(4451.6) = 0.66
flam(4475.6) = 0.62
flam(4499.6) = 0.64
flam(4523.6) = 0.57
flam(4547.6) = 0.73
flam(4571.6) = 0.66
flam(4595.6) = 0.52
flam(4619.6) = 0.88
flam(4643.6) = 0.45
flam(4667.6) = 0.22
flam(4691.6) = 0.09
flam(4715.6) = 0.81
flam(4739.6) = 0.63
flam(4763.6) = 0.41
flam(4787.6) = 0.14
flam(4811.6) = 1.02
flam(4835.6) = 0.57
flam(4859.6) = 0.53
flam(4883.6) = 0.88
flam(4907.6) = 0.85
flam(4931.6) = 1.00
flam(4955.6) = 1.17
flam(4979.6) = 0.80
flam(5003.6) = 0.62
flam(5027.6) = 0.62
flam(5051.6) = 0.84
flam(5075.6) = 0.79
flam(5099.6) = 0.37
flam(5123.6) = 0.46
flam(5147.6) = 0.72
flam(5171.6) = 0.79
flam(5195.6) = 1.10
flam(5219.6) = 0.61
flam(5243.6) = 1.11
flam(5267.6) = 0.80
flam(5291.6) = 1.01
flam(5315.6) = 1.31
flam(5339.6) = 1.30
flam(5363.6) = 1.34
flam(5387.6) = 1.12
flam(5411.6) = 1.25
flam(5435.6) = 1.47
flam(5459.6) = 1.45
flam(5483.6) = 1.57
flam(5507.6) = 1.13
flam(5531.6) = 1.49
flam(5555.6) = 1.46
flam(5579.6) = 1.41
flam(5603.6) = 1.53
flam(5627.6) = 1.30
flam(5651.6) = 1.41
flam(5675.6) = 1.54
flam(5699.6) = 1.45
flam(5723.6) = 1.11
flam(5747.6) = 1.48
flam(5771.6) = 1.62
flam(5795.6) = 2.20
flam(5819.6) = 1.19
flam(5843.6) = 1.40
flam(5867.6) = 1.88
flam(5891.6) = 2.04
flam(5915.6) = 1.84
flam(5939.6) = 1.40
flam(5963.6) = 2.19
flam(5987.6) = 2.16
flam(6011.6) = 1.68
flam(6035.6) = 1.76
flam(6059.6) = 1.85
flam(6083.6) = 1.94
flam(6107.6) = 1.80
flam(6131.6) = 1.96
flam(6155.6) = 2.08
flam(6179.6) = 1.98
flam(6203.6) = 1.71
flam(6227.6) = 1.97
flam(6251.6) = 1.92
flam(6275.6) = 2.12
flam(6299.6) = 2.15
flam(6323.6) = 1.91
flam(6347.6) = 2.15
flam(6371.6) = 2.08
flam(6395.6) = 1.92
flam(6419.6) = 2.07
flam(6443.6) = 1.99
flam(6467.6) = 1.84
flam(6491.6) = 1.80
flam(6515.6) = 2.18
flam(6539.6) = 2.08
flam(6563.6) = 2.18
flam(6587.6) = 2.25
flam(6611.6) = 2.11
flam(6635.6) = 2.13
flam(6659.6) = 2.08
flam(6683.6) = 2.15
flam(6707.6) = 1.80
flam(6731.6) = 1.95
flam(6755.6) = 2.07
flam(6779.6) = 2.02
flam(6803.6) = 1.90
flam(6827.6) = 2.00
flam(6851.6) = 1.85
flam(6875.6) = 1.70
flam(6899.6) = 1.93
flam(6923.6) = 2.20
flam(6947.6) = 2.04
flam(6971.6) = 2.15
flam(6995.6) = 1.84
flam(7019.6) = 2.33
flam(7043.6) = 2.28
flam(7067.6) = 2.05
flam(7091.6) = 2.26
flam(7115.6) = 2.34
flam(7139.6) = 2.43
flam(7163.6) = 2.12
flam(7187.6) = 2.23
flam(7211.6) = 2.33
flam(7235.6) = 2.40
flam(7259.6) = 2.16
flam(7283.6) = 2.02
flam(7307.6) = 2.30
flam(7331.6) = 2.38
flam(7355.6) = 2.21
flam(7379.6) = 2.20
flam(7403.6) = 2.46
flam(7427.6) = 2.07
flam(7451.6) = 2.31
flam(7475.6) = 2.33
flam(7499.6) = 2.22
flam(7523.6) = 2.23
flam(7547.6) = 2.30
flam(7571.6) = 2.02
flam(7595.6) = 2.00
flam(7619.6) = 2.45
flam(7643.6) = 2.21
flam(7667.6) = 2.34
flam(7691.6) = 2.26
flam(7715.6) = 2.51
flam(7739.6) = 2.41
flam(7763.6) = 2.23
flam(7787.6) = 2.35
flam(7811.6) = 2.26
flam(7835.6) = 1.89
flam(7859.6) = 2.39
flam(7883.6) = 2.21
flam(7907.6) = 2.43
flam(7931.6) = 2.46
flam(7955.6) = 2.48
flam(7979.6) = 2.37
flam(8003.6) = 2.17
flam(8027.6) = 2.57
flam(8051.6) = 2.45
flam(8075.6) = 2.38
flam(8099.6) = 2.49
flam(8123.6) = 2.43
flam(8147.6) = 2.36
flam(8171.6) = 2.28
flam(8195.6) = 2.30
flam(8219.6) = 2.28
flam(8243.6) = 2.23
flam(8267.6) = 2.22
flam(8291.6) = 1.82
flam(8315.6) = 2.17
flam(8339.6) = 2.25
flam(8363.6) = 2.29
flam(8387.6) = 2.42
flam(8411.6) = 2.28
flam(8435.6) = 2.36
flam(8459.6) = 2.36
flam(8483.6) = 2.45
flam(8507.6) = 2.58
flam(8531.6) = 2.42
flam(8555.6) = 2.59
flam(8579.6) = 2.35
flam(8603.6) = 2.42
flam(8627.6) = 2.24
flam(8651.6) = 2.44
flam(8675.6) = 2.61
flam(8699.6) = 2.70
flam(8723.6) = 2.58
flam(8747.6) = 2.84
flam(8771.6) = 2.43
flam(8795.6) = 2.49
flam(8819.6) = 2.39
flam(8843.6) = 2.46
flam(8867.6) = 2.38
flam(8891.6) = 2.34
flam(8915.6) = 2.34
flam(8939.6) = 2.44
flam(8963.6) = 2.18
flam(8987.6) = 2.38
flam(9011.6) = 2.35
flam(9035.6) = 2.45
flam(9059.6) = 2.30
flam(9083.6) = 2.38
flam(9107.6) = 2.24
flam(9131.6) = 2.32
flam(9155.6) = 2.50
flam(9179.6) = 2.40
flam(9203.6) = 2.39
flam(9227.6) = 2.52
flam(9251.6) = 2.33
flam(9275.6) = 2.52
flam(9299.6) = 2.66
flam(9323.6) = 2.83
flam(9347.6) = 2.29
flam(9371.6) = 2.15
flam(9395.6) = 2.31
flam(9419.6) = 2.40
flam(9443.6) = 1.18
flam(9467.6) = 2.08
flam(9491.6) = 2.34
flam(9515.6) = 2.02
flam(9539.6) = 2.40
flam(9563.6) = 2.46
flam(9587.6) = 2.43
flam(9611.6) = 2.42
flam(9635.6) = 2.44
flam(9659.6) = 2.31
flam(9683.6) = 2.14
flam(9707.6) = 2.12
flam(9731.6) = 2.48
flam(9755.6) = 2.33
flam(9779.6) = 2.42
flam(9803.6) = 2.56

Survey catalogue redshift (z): 0.33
